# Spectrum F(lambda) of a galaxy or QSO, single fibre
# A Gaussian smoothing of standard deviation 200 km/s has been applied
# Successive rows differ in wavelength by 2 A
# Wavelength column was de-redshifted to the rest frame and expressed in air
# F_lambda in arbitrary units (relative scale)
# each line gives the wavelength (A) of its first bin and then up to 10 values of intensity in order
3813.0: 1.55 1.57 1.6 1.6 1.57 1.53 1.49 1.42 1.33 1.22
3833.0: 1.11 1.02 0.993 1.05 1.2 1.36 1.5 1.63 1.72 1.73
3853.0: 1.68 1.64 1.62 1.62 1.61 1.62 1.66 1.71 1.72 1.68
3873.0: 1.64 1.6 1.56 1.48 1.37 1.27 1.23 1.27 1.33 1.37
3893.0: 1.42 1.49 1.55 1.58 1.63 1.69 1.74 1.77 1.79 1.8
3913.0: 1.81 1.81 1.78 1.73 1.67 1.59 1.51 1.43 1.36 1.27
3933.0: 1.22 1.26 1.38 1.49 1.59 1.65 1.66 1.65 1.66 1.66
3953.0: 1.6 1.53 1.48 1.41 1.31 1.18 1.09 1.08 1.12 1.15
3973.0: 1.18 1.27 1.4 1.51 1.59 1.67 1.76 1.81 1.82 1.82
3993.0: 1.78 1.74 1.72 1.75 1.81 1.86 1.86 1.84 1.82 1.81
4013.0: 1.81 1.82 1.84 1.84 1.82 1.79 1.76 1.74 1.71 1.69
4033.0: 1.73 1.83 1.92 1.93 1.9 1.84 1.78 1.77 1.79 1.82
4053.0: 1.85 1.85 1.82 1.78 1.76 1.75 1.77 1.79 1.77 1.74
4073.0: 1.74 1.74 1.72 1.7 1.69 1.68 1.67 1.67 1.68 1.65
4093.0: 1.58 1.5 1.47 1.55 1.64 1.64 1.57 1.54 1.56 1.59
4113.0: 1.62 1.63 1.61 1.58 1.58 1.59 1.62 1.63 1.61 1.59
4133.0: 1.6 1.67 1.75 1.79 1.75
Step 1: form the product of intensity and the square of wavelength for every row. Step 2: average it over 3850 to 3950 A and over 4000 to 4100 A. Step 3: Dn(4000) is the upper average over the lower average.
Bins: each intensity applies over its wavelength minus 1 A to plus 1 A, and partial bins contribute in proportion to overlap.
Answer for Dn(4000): 1.21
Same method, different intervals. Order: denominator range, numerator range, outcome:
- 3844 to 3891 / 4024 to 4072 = 1.26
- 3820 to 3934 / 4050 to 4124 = 1.23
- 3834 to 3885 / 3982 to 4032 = 1.28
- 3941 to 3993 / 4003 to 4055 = 1.26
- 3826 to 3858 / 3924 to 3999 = 1.14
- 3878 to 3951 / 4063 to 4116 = 1.17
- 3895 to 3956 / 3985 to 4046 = 1.19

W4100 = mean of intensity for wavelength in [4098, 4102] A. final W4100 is 1.59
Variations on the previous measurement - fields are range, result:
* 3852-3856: 1.66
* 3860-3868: 1.65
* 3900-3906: 1.69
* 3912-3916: 1.81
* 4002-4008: 1.85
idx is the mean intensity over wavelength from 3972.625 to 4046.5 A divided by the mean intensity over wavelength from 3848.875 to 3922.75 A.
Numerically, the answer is 1.09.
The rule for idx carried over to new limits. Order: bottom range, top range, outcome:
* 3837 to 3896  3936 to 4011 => 1.04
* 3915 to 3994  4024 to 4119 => 1.15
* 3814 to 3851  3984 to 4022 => 1.30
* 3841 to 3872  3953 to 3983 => 0.82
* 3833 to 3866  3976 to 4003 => 1.17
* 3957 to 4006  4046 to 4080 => 1.16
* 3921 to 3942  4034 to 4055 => 1.30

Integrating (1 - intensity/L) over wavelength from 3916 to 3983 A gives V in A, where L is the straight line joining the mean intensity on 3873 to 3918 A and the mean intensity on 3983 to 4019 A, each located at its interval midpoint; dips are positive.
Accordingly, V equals 9.5 A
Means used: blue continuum 1.56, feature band 1.44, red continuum 1.8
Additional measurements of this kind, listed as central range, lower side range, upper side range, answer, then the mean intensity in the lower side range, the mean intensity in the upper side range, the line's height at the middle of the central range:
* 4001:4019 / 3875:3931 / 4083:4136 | -2.9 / 1.55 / 1.6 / 1.58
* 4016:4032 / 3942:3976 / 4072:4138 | -3.0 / 1.39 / 1.63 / 1.5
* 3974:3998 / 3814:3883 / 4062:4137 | -1.3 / 1.49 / 1.64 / 1.57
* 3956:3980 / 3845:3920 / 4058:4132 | 5.3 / 1.6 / 1.65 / 1.62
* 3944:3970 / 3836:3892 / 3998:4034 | 4.0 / 1.5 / 1.79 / 1.68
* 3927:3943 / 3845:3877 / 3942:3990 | 1.4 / 1.65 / 1.47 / 1.52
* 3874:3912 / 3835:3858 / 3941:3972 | -2.3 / 1.45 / 1.42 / 1.44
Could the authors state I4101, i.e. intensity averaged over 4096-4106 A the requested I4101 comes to 1.57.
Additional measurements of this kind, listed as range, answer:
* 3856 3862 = 1.62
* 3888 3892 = 1.35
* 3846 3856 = 1.68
